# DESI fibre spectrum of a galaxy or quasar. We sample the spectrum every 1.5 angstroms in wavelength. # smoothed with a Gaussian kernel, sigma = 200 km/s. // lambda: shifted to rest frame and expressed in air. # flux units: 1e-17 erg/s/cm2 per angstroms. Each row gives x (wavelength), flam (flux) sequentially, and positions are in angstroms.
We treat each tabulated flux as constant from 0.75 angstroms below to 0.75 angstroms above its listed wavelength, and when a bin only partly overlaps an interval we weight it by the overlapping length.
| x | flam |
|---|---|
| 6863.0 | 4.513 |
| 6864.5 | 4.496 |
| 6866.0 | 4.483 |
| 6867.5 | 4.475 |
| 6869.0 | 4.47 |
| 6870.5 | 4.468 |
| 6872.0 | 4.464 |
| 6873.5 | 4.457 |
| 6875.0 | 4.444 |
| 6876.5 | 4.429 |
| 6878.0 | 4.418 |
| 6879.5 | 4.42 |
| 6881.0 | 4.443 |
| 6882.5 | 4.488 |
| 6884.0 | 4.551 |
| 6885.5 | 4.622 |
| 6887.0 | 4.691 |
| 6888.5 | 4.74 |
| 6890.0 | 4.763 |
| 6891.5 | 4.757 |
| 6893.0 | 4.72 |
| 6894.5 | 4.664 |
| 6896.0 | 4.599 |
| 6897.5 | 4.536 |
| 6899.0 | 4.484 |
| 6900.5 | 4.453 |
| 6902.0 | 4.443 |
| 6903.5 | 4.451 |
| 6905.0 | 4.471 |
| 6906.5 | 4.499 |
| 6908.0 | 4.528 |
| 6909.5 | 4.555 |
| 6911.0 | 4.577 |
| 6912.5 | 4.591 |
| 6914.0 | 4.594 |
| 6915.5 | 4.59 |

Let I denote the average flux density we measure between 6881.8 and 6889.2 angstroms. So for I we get 4.62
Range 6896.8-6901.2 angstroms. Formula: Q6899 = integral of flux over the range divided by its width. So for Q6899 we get 4.49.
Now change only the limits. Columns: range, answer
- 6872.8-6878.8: 4.44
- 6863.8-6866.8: 4.49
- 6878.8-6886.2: 4.5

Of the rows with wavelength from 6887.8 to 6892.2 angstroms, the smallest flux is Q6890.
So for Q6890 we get 4.74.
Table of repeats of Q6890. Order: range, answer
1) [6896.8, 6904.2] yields 4.443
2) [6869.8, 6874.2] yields 4.457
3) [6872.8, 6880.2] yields 4.418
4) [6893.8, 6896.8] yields 4.599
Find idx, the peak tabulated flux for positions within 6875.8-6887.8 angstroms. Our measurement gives 4.691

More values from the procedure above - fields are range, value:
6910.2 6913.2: 4.591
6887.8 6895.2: 4.763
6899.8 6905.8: 4.471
